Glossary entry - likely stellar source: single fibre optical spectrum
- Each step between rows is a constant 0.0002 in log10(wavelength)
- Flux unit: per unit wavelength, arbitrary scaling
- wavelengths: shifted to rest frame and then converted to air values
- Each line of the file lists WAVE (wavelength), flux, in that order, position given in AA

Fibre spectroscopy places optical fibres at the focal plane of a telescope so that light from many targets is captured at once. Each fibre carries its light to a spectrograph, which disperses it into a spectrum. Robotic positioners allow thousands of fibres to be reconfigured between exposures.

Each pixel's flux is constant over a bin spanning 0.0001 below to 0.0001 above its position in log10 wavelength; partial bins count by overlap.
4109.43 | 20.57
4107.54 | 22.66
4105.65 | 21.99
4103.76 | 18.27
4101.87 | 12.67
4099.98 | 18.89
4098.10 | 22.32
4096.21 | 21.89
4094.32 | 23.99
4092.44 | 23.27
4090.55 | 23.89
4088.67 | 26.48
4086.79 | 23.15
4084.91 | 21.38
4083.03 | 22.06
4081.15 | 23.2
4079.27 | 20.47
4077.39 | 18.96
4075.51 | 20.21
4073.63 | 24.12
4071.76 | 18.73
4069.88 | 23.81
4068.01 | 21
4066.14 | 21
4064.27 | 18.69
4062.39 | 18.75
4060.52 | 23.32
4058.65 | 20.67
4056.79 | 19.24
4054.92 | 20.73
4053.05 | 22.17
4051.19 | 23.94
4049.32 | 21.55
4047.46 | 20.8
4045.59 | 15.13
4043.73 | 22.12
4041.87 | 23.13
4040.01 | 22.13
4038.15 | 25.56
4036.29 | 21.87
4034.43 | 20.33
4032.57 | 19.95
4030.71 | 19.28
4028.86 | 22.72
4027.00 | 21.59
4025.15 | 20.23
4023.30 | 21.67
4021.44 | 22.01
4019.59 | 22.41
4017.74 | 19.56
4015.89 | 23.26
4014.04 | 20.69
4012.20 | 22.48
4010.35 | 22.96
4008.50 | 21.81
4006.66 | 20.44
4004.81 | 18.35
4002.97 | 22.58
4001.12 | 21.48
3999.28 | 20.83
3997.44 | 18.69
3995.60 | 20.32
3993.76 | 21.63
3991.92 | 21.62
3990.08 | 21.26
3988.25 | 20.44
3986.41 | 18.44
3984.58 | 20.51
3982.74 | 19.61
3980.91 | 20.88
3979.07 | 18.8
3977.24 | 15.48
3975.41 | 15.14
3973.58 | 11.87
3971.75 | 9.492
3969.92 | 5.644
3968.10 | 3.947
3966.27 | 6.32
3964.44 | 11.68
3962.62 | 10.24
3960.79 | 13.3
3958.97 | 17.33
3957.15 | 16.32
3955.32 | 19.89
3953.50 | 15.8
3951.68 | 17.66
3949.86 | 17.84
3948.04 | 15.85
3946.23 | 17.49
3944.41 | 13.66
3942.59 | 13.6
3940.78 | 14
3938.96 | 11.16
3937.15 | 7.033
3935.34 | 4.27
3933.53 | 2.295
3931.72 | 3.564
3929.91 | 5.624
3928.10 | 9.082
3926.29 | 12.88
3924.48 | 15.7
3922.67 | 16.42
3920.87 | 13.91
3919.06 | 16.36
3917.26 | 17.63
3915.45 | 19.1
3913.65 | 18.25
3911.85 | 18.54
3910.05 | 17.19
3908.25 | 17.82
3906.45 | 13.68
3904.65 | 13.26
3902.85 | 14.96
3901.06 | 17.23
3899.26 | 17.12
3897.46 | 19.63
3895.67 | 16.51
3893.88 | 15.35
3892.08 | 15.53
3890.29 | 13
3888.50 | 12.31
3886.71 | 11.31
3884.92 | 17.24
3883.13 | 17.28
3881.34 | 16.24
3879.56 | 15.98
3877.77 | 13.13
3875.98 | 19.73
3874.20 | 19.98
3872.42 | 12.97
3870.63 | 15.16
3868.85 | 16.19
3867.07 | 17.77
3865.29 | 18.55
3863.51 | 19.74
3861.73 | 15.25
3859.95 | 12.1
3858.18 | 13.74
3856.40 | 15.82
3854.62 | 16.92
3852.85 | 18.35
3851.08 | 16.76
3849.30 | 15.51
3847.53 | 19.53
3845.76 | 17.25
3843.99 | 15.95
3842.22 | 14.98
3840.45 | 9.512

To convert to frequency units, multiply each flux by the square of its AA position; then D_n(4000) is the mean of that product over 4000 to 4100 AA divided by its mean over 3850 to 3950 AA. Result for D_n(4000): 1.58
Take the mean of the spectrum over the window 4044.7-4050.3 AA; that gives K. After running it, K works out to 19.2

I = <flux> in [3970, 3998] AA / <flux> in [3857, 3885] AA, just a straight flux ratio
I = 1.1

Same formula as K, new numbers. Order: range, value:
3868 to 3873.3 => 14.8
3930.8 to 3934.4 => 2.95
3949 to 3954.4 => 17.1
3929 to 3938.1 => 4.6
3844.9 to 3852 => 17.3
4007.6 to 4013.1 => 22.4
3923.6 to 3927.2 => 14.3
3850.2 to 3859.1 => 16.3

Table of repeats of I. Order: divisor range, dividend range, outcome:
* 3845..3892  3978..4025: 1.30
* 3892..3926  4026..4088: 1.29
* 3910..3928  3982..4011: 1.27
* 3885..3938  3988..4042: 1.56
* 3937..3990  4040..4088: 1.44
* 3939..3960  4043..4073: 1.29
